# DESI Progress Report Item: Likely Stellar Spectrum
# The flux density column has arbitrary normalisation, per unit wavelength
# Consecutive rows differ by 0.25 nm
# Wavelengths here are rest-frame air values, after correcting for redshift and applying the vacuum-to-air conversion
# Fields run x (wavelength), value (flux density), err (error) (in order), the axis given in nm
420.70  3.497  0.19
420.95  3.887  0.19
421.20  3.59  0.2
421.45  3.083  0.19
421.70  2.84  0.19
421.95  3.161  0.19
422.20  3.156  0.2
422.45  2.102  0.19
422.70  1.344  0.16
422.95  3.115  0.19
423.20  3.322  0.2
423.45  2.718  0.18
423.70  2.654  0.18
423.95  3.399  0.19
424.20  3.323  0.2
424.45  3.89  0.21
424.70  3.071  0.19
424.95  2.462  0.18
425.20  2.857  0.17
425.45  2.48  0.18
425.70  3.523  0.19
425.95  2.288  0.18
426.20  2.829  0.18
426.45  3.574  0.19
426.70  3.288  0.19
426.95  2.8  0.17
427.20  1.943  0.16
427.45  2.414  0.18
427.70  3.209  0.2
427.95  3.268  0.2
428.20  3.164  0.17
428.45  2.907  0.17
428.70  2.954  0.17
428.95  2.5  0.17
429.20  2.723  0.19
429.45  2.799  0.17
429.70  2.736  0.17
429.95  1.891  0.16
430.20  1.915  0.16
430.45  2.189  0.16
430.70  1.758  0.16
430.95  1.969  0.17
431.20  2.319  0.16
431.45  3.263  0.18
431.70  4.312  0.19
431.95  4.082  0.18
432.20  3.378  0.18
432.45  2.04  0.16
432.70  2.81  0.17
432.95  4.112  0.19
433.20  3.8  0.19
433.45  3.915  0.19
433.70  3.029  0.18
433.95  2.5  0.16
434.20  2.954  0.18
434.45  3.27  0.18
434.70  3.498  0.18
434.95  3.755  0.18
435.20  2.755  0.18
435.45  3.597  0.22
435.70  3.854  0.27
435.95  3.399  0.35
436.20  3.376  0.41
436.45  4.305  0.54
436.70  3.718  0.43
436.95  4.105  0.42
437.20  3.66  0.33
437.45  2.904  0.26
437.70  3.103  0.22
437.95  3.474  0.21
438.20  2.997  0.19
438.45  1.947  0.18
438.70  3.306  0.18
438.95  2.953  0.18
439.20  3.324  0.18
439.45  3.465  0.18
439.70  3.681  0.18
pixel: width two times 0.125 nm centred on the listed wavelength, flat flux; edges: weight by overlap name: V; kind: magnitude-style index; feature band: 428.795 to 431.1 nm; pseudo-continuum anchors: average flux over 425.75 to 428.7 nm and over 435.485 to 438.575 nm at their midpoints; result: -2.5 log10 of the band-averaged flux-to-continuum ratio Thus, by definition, 0.31 mag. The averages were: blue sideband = 2.9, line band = 2.28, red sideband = 3.41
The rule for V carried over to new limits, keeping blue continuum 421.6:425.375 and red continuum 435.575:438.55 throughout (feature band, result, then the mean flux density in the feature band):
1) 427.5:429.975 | 0.09 mag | 2.84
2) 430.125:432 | 0.18 mag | 2.69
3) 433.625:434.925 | 0.07 mag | 3.11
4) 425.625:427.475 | 0.06 mag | 2.84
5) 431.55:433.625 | -0.10 mag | 3.54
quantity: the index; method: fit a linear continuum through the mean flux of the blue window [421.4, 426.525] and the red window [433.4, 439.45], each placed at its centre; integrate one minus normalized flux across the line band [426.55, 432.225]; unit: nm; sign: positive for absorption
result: 0.59 nm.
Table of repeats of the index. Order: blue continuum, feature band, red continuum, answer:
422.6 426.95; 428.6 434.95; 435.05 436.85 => 0.82 nm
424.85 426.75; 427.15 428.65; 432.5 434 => 0.08 nm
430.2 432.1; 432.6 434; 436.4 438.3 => -0.18 nm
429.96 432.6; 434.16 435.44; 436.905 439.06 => -0.17 nm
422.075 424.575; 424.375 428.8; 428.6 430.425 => -0.42 nm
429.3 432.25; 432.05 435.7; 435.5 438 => -0.13 nm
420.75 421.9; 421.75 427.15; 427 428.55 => 0.30 nm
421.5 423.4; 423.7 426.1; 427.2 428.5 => -0.18 nm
